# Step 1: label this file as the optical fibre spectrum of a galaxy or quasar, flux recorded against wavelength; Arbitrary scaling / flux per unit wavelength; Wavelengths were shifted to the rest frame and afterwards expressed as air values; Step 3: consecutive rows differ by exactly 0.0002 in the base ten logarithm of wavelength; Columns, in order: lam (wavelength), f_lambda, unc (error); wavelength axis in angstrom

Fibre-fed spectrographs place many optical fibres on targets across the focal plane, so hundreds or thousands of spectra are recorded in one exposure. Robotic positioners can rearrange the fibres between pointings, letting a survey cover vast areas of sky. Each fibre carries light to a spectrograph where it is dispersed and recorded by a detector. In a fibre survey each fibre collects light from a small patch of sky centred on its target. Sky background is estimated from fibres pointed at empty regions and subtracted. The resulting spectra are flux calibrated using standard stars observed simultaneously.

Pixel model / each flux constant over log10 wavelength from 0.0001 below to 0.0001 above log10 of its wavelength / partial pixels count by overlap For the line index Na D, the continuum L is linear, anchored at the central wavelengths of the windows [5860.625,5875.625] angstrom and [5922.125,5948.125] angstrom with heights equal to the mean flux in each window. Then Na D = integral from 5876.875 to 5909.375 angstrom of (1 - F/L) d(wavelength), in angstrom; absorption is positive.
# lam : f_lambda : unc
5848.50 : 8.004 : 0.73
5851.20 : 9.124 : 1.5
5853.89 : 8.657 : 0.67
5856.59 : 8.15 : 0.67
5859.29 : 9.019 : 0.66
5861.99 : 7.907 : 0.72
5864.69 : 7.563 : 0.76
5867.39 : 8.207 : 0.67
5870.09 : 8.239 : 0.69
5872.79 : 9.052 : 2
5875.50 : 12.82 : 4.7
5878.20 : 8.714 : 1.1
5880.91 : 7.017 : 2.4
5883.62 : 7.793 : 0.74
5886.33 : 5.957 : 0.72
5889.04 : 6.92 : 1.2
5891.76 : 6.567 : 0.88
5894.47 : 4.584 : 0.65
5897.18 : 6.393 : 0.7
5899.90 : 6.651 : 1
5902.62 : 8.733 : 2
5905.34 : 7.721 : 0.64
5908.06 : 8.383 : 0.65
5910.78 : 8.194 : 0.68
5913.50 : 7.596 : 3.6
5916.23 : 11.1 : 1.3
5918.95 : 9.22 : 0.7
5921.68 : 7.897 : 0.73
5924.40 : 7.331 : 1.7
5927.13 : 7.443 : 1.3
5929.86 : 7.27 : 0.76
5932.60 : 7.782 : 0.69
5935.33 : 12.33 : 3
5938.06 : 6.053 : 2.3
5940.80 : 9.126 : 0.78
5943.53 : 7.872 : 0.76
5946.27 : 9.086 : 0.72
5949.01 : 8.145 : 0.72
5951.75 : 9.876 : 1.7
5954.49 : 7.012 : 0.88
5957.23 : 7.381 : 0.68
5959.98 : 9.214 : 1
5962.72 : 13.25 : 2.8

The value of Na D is 5.28 angstrom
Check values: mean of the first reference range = 8.65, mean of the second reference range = 8.24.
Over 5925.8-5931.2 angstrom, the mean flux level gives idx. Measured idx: 7.36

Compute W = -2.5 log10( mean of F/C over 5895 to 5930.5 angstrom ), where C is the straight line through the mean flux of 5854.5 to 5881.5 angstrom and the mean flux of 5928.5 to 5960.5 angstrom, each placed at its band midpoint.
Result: 0.08 mag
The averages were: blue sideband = 8.72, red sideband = 8.41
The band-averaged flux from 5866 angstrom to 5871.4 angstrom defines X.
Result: 8.22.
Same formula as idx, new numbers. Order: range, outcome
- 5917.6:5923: 8.56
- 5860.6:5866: 7.74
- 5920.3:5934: 7.56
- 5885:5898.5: 6.08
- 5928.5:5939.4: 8.36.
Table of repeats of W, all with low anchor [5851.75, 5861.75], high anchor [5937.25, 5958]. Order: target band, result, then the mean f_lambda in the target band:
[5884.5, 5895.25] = 0.34 mag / 6.16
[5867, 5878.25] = -0.13 mag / 9.6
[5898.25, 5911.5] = 0.06 mag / 7.89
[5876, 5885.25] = 0.03 mag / 8.25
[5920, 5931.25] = 0.10 mag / 7.53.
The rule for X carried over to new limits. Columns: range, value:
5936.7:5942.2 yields 7.6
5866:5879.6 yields 9.4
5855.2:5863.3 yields 8.36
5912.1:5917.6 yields 9.34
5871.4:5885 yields 9.07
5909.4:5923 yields 8.8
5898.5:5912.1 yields 7.93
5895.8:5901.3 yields 6.53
